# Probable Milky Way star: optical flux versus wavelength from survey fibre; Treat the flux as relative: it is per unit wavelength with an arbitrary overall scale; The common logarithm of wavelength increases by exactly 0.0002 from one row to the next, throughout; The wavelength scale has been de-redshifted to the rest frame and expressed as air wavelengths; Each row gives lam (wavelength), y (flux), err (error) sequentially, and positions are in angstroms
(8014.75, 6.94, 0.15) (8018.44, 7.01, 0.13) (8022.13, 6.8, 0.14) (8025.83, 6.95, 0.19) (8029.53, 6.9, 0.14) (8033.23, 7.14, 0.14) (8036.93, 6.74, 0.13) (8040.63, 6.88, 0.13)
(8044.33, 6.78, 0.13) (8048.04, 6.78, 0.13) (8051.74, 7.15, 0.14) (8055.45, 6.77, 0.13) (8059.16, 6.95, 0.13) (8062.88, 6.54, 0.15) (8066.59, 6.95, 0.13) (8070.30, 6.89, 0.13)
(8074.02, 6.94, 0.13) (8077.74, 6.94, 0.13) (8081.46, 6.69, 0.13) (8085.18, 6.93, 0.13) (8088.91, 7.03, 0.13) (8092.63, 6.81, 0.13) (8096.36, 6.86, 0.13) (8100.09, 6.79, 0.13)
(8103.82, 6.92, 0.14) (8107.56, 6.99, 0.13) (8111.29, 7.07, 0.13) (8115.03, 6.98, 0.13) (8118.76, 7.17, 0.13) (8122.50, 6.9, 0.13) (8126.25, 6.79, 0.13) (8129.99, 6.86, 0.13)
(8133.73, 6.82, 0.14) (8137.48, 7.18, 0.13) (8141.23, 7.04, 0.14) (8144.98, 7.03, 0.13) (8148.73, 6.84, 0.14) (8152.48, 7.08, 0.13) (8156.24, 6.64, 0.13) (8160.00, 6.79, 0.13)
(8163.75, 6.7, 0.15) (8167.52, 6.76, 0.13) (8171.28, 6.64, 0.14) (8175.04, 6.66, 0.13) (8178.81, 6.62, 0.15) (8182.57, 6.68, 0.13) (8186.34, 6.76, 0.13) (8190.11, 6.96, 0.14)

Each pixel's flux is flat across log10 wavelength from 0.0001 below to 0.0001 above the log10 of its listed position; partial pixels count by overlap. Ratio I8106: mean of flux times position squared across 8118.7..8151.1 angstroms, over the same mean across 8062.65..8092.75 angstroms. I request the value 1.02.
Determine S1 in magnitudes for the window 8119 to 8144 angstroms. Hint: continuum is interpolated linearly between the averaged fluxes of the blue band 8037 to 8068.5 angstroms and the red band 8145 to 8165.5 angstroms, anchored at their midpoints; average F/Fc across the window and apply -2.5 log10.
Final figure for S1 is -0.02 mag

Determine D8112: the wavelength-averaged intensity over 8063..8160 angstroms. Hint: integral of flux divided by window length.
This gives 6.92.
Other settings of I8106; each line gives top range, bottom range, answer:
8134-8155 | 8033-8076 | 1.04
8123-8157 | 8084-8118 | 1.01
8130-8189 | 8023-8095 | 1.02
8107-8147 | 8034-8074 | 1.04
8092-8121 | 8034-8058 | 1.03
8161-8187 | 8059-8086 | 1.00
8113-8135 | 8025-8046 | 1.03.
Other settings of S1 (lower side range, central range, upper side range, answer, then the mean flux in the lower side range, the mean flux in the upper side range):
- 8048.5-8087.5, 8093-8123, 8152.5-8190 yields -0.022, 6.87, 6.73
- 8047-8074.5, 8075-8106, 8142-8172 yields -0.002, 6.87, 6.82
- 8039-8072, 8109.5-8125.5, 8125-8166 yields -0.021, 6.86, 6.89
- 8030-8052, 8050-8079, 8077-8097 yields -0.001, 6.9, 6.87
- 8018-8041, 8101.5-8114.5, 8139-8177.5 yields -0.020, 6.91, 6.82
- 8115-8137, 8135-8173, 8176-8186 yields -0.011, 6.93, 6.67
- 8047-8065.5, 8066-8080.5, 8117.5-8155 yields -0.007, 6.85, 6.96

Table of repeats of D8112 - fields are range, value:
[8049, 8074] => 6.88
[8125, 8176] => 6.85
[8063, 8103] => 6.87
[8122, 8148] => 6.94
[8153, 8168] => 6.75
